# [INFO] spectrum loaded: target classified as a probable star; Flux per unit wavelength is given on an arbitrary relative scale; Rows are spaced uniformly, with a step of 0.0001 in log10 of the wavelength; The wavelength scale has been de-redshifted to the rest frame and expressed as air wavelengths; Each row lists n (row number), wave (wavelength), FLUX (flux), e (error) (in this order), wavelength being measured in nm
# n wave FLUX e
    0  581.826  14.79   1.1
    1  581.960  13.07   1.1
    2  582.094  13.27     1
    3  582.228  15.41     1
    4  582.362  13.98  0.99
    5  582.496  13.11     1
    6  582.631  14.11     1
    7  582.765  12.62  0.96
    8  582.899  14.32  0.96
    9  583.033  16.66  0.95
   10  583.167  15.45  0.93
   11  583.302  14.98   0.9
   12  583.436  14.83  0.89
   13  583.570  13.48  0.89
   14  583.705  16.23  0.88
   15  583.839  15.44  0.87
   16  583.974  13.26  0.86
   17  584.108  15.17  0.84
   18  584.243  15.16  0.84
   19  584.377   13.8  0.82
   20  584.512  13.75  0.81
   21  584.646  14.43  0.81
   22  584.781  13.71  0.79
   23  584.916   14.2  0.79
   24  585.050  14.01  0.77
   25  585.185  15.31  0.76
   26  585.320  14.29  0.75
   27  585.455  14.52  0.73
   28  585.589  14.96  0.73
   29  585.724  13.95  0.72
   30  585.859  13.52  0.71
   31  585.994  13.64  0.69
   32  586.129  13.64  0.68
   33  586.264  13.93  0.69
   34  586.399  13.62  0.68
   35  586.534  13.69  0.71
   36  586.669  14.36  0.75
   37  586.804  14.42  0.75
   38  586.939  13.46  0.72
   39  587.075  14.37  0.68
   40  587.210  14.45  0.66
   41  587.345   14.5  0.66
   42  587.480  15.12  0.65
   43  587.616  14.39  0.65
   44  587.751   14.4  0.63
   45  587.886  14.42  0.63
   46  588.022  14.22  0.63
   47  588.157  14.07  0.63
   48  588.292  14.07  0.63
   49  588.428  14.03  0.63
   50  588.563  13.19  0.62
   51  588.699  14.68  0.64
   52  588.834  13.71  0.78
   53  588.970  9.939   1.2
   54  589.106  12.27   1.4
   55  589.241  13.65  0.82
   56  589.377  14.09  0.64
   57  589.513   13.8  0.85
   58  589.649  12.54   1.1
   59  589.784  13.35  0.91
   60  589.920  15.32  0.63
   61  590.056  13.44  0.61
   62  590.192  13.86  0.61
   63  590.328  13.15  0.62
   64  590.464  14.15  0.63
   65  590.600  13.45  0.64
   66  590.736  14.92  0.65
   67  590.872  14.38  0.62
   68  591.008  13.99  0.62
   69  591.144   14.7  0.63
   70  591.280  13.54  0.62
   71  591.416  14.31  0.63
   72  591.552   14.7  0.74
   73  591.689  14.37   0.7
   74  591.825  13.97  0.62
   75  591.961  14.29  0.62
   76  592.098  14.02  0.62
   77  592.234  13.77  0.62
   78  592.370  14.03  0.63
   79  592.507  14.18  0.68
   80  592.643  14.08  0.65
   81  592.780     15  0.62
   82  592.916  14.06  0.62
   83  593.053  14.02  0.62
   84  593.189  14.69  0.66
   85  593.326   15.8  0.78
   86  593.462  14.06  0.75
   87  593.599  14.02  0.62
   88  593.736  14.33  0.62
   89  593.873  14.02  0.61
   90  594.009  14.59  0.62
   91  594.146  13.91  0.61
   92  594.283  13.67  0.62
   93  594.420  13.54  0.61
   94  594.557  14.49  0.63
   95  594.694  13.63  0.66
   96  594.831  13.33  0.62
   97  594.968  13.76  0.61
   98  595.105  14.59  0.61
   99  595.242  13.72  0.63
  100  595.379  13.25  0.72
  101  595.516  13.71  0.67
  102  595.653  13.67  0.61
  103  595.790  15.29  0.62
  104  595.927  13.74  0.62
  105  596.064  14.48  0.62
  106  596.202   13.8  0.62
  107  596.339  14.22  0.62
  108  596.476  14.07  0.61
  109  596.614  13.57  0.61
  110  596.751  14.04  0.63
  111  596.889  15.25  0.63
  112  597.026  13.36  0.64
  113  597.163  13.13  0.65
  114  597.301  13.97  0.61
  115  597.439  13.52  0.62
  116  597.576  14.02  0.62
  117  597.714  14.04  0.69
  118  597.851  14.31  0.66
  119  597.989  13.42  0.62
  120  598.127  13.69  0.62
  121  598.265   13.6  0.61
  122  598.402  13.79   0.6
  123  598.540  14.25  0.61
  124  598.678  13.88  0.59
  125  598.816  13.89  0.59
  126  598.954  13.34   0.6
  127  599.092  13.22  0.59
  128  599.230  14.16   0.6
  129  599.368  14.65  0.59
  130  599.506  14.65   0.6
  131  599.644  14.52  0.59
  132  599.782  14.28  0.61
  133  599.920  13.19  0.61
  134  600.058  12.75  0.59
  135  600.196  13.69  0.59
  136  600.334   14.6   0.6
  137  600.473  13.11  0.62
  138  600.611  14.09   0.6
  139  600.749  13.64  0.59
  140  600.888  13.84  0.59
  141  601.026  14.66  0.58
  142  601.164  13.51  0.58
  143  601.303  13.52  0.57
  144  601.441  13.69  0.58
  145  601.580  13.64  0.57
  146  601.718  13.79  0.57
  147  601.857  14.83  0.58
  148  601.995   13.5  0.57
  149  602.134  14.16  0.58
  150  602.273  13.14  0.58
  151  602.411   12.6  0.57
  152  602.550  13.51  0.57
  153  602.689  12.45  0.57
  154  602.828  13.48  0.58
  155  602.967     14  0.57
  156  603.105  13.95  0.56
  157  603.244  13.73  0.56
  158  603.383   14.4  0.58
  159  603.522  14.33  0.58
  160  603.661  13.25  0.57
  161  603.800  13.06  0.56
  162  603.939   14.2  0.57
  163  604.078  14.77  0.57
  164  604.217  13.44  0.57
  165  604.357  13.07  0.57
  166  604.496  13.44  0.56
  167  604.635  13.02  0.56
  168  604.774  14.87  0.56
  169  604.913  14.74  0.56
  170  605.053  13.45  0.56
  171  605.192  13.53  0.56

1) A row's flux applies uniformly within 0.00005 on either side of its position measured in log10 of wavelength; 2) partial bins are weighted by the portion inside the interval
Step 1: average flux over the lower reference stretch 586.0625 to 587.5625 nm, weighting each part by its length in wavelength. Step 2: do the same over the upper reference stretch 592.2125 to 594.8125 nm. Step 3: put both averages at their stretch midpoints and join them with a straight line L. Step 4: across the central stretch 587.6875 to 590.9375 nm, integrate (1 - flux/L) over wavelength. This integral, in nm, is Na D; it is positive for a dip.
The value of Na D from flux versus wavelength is 0.103 nm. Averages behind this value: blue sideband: 14.1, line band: 13.7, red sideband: 14.2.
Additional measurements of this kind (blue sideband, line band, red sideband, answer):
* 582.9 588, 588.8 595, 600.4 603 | 0.07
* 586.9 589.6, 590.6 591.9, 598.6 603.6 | -0.04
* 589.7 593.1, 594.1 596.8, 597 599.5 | 0.00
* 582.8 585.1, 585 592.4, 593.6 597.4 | 0.19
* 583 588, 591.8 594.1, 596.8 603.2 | -0.03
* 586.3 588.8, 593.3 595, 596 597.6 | 0.00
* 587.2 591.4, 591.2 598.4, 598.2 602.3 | -0.10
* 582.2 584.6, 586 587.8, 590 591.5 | 0.01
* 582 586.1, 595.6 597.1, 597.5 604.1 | -0.02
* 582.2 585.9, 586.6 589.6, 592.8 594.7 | 0.10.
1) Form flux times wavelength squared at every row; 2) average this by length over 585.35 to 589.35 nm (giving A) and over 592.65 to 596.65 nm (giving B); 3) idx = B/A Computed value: 1.0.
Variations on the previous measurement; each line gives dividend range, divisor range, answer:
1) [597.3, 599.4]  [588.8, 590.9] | 1.06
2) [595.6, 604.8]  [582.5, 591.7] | 1.02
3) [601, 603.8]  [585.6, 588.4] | 1.02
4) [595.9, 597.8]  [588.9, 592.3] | 1.04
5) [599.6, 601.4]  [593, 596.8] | 1.00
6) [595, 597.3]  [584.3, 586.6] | 1.03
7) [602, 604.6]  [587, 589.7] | 1.04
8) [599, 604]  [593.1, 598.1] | 1.00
